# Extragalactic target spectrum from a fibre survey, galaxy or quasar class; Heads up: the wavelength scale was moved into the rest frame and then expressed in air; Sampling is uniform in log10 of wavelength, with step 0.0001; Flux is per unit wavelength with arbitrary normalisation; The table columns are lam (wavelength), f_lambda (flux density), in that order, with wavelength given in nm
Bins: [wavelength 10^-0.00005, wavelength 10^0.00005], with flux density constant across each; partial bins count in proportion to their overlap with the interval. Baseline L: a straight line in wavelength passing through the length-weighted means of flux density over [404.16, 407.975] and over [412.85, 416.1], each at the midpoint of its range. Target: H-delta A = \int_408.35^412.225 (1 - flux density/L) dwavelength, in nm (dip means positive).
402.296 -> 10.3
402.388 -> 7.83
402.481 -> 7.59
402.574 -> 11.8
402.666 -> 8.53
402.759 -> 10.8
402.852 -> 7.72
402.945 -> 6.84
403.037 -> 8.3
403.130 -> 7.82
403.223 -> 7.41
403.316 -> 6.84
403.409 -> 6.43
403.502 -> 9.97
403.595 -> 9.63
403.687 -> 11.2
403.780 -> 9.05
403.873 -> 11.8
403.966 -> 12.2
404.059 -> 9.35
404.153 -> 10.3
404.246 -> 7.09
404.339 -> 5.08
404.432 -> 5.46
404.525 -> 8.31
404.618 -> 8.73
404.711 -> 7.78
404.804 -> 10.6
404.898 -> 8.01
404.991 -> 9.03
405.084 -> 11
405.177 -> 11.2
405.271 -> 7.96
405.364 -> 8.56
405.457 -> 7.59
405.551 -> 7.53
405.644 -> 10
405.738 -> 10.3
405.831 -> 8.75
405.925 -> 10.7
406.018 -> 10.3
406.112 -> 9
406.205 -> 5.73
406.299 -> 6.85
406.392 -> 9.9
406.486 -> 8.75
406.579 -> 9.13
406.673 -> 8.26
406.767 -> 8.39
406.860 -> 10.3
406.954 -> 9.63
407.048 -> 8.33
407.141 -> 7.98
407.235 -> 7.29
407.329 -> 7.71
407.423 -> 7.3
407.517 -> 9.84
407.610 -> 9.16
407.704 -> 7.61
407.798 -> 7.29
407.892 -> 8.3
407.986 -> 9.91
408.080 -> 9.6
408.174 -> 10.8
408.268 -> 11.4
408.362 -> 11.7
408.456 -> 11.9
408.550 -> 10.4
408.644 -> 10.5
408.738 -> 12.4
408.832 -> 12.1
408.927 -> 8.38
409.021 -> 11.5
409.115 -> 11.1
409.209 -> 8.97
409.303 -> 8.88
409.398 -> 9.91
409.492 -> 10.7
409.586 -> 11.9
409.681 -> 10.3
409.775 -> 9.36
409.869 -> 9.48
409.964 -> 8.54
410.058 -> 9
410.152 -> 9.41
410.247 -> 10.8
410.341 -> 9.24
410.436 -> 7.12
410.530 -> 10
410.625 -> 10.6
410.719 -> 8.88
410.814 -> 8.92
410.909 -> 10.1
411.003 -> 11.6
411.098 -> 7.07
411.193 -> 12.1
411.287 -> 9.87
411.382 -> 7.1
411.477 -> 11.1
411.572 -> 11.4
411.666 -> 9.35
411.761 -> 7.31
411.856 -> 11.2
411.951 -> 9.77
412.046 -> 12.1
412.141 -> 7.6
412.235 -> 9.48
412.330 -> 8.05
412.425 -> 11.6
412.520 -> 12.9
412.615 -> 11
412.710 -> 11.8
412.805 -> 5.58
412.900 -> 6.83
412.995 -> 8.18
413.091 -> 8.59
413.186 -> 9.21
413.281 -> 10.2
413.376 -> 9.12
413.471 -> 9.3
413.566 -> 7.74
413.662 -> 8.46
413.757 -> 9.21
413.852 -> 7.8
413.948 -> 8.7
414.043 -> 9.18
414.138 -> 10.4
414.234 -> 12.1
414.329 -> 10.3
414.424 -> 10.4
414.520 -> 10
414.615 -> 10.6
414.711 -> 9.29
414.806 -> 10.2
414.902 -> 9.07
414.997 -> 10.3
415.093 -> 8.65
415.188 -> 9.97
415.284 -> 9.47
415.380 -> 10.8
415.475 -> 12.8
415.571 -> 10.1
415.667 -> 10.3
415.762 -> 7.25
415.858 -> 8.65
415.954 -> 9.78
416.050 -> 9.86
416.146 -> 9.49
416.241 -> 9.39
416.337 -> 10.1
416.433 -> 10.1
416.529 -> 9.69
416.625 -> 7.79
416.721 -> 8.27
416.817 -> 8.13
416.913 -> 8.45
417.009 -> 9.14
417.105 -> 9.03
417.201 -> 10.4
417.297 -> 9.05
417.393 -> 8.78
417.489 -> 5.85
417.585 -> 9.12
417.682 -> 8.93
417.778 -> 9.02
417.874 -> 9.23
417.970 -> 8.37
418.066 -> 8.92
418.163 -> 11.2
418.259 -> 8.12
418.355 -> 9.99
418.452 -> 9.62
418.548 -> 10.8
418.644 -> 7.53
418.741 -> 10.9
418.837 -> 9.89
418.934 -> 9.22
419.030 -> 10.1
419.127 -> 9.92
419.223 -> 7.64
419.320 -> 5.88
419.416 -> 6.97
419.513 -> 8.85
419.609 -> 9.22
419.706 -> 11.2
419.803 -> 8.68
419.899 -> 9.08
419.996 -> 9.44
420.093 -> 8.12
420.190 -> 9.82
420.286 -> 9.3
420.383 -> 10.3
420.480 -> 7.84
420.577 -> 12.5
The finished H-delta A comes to -0.41 nm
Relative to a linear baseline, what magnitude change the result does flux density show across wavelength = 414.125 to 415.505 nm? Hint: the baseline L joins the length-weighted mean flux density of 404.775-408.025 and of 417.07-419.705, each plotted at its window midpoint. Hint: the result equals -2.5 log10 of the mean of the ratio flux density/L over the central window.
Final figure -0.15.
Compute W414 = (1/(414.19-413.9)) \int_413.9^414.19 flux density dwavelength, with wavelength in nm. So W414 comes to 9.45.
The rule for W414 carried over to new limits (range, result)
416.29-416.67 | 9.42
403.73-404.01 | 11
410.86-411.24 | 10.2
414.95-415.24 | 9.63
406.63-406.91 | 9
